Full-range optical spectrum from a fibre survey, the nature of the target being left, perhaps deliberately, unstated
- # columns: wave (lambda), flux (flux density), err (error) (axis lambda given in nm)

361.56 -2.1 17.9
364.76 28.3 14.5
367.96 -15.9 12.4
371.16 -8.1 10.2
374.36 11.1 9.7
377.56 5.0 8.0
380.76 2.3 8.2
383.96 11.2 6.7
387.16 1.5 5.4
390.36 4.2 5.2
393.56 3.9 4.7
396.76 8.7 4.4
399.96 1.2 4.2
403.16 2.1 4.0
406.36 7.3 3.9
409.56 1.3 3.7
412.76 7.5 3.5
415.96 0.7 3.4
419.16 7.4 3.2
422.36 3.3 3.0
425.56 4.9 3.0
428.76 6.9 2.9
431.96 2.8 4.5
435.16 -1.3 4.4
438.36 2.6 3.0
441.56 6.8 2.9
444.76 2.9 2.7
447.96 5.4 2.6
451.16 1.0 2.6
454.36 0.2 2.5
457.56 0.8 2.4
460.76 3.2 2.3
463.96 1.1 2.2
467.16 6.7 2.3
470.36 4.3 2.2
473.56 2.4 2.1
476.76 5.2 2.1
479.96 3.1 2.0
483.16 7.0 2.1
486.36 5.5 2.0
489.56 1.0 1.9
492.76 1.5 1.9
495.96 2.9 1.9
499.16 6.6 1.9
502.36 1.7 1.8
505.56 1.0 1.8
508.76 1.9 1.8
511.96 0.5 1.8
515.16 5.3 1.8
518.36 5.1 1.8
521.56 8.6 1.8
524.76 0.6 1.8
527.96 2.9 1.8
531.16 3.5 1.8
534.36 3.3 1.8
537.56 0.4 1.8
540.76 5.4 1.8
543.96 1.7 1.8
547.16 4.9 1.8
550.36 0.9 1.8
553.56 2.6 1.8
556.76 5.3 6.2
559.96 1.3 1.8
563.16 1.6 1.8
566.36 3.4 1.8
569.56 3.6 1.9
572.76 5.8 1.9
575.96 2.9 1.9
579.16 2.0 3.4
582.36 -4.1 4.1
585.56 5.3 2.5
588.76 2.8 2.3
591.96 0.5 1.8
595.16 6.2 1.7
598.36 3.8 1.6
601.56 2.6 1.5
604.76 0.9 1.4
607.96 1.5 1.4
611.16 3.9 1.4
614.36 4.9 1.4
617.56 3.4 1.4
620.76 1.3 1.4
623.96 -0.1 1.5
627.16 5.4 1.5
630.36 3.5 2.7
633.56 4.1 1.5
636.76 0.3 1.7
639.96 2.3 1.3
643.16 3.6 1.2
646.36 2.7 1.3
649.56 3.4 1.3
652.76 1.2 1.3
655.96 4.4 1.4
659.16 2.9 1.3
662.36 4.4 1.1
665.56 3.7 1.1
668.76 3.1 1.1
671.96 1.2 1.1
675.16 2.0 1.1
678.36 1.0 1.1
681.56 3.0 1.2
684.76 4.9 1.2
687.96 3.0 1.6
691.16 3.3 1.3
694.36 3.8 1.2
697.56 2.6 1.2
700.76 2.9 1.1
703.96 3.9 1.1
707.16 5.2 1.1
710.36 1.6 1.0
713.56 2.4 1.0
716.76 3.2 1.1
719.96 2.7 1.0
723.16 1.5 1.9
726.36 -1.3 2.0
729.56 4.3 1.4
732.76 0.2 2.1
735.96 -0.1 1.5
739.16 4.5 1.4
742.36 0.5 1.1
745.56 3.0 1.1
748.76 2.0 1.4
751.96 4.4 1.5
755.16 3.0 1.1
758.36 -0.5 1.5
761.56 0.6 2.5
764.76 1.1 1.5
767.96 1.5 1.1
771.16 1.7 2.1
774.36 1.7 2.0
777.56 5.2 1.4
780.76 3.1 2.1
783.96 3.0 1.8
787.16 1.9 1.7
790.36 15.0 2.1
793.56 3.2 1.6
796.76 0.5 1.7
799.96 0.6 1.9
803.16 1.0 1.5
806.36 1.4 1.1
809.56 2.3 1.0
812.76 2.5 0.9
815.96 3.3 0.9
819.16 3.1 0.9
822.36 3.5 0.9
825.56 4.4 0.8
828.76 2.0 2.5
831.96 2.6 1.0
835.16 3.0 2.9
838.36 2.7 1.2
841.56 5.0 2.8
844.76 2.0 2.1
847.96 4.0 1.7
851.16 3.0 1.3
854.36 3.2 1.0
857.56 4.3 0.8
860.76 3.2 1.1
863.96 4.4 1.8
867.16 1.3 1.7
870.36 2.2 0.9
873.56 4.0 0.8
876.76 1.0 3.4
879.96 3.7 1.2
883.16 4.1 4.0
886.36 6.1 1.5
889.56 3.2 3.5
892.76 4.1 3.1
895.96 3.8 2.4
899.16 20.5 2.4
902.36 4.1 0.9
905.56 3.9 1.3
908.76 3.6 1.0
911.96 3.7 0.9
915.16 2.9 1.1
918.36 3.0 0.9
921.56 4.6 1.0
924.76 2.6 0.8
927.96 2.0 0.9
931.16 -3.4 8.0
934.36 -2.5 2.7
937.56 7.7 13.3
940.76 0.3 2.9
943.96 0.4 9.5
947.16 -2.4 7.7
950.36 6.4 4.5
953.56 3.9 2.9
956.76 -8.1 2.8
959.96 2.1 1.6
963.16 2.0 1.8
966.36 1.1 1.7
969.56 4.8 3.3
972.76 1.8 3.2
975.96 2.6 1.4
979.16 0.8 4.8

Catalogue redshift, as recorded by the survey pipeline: 1.122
